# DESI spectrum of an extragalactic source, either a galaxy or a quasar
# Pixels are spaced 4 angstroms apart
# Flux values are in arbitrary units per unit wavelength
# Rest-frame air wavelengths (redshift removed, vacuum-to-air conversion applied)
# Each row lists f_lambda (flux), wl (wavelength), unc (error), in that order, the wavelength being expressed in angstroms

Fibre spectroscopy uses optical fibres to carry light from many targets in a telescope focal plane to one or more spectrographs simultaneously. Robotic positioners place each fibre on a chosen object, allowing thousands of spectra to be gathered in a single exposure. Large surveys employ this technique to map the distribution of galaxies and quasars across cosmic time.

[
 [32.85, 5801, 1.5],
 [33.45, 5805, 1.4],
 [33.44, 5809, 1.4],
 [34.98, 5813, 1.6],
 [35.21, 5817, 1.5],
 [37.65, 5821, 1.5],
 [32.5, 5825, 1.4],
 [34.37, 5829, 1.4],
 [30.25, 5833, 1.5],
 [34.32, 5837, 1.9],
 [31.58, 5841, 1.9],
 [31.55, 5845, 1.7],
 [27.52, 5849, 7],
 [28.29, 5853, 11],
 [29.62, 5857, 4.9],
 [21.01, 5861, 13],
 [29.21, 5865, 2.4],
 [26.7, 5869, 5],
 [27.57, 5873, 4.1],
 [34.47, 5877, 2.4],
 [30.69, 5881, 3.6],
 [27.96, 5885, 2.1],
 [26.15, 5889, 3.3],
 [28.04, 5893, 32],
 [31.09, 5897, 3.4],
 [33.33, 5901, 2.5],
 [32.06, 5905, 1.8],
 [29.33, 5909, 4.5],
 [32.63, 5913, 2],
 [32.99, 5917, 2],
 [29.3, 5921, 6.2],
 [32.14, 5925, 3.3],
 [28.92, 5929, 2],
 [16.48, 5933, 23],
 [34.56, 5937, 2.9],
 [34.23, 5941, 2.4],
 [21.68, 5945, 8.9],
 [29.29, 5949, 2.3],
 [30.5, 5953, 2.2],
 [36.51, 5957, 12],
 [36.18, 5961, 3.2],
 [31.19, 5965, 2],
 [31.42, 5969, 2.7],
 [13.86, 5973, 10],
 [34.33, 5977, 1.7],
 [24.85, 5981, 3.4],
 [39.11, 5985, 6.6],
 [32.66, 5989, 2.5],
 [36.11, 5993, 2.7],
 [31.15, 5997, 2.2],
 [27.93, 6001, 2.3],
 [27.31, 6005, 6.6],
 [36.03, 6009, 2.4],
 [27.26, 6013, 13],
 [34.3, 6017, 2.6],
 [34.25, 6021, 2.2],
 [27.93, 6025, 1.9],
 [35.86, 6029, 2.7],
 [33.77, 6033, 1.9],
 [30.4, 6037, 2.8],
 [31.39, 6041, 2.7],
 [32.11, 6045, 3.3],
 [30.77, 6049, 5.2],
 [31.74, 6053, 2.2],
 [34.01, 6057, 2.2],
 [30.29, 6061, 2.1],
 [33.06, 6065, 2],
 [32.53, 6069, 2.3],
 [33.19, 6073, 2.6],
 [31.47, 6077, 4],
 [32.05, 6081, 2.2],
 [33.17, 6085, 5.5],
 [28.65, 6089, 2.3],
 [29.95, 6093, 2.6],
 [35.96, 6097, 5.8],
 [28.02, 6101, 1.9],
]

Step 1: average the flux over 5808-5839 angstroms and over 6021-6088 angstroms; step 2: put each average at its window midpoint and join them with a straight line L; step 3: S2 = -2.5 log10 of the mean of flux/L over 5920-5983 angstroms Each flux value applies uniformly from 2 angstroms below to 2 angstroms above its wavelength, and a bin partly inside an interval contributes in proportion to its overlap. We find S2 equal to 0.14 mag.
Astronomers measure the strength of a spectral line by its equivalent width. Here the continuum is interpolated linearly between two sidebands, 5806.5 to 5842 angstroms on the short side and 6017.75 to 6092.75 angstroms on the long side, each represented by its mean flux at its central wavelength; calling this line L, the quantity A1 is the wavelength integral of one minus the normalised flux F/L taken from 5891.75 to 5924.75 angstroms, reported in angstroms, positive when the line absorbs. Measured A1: 2.0 angstroms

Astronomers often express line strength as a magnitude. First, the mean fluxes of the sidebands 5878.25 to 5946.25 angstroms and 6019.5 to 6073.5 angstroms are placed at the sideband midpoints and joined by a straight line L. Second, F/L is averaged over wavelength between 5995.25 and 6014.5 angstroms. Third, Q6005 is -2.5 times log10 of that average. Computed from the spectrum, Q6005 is 0.05 mag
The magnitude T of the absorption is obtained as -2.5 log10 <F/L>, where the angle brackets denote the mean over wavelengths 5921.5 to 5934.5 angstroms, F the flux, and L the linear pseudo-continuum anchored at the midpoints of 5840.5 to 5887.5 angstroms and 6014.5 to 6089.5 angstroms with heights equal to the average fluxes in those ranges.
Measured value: 0.127 mag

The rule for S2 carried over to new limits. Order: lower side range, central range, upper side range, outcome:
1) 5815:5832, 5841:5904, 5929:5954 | 0.10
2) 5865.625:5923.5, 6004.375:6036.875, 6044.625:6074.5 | -0.02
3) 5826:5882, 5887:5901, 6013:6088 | 0.04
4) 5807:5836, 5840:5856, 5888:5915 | 0.11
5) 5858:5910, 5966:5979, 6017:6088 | 0.14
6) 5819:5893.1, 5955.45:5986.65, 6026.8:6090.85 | 0.02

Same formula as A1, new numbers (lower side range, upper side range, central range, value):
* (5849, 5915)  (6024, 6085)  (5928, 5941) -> 1.06 angstroms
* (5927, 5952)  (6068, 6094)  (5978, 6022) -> -3.86 angstroms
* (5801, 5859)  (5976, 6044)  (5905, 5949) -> 3.92 angstroms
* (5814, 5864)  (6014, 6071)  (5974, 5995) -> -0.36 angstroms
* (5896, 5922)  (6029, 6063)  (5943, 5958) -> 1.29 angstroms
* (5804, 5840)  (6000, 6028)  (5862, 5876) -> 2.28 angstroms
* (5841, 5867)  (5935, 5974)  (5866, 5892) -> -0.18 angstroms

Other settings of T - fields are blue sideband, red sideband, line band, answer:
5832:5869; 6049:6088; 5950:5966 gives -0.096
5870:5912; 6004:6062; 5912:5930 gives -0.028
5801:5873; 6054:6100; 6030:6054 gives 0.004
